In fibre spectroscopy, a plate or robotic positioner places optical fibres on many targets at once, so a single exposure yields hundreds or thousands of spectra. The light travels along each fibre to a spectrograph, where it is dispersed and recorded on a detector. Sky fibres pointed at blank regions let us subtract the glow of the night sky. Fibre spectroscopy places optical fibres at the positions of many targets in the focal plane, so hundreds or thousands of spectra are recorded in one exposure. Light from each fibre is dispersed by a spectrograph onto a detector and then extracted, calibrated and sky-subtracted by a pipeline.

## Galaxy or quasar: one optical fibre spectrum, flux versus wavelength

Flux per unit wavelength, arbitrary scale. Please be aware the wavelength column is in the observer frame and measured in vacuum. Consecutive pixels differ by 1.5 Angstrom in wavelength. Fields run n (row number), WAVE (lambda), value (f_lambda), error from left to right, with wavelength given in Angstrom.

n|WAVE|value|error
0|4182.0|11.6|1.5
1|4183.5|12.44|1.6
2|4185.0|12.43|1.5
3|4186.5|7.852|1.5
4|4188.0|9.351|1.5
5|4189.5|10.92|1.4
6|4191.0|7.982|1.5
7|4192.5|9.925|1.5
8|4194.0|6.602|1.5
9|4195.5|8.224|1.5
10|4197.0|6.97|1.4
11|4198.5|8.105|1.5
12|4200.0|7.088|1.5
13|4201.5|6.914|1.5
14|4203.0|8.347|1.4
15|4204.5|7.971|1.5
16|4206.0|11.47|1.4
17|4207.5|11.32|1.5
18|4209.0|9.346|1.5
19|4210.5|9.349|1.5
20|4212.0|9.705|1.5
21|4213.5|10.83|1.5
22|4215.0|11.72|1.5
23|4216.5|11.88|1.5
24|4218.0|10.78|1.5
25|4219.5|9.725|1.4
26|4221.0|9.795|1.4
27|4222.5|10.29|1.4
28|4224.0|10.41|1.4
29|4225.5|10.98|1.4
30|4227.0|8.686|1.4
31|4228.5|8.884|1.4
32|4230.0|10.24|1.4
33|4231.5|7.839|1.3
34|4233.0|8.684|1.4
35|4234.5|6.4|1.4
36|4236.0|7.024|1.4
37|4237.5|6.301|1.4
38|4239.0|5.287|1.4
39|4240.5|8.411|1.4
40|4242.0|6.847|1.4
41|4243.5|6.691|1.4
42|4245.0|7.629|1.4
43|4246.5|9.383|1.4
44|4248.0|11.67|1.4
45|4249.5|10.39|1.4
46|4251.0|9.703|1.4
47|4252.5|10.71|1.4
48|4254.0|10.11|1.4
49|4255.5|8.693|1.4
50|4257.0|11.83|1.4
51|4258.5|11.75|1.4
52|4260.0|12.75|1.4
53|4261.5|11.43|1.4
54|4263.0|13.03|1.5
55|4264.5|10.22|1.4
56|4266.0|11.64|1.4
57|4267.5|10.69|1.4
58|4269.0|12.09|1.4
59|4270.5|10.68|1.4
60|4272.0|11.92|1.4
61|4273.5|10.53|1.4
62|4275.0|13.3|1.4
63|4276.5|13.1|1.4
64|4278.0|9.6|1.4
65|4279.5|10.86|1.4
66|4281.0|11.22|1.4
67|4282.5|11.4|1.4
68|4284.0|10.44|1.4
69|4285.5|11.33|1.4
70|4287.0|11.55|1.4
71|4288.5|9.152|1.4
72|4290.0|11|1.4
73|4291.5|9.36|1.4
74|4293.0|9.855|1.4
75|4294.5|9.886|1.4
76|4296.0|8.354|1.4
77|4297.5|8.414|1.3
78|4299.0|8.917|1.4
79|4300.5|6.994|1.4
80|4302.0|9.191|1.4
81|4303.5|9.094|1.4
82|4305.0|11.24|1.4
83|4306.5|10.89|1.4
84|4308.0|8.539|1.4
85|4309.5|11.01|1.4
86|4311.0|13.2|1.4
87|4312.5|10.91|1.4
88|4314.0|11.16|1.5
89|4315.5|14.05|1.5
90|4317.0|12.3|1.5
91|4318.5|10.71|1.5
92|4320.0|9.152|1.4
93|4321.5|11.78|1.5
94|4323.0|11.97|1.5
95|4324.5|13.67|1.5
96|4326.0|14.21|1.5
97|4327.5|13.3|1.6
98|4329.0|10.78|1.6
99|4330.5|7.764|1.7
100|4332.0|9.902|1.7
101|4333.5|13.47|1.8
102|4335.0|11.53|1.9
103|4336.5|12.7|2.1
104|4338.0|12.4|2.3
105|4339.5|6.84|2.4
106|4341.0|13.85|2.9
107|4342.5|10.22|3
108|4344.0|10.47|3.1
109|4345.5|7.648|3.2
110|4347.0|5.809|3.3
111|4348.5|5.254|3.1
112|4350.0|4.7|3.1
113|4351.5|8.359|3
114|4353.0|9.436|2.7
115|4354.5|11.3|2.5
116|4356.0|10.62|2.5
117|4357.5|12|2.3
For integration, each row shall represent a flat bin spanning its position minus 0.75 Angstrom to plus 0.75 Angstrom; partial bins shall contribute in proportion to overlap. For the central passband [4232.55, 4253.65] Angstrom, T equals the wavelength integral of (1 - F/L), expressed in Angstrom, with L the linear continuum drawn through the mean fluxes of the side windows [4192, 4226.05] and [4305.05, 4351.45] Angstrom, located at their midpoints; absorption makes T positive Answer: 3.3 Angstrom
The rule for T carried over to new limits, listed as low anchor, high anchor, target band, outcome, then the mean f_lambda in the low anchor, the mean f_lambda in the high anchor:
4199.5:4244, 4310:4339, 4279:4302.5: 2.1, 9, 11.8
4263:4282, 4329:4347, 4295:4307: 2.0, 11.4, 10.4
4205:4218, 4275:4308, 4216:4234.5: 1.5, 10.7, 10.1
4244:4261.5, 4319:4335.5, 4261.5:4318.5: 1.3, 10.4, 11.6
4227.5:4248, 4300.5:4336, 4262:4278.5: -4.3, 7.82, 11.2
